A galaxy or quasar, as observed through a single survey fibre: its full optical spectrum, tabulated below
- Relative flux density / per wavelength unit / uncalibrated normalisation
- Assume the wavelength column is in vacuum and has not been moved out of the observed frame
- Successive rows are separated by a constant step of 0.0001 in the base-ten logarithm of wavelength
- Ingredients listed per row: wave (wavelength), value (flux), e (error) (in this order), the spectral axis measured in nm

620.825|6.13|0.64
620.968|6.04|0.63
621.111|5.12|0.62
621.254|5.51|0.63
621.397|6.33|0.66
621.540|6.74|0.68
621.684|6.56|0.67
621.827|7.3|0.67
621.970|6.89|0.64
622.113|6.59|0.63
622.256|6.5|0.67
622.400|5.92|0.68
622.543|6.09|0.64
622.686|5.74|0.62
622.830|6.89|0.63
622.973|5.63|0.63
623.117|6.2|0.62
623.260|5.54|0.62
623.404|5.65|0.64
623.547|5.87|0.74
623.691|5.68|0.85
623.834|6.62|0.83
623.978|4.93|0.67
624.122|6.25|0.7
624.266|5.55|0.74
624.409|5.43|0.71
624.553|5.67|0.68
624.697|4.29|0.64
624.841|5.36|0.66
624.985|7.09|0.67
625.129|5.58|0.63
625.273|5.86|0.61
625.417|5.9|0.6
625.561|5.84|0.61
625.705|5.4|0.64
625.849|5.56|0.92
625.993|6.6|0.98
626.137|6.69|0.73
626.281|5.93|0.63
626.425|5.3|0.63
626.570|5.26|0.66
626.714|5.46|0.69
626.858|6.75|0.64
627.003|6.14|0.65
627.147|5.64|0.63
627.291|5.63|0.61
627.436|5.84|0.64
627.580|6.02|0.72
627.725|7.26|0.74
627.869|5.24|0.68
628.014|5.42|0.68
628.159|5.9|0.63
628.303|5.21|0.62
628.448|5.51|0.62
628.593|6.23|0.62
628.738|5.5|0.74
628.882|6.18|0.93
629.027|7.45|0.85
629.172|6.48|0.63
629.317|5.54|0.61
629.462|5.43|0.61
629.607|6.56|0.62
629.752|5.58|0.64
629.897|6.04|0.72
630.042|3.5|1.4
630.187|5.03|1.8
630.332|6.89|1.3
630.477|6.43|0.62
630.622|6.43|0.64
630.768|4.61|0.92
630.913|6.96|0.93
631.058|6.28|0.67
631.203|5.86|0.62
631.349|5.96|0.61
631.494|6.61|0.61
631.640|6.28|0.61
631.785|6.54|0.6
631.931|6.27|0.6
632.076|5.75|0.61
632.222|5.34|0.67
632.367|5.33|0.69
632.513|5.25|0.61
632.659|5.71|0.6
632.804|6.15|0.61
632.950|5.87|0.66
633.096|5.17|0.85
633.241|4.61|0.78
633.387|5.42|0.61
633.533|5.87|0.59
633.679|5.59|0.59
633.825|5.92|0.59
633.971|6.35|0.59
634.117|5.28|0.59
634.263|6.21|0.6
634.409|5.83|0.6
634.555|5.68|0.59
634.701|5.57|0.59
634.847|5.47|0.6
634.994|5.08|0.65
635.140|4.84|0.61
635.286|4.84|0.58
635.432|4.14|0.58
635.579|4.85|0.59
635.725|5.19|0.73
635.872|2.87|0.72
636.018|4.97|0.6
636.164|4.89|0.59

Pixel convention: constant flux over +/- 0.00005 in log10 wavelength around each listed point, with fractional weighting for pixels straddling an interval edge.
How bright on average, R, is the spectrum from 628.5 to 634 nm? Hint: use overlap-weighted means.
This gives 5.86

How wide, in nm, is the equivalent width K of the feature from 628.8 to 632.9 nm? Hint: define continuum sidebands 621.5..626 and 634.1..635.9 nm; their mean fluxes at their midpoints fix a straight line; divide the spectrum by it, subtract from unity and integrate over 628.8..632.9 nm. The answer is -0.387 nm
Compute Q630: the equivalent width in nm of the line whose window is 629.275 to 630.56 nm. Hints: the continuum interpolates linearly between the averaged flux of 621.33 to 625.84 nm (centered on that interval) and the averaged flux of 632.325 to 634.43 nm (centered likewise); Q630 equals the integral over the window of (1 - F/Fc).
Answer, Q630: 0.02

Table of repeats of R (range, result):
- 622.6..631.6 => 5.87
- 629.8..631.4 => 5.81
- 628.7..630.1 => 5.86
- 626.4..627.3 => 5.77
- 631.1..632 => 6.25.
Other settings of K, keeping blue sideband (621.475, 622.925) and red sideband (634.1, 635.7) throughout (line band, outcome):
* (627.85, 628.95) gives 0.042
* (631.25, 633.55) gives -0.107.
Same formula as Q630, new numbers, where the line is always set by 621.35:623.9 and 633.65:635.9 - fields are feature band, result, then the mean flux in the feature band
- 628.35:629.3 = -0.07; 6.15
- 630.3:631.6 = -0.15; 6.2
